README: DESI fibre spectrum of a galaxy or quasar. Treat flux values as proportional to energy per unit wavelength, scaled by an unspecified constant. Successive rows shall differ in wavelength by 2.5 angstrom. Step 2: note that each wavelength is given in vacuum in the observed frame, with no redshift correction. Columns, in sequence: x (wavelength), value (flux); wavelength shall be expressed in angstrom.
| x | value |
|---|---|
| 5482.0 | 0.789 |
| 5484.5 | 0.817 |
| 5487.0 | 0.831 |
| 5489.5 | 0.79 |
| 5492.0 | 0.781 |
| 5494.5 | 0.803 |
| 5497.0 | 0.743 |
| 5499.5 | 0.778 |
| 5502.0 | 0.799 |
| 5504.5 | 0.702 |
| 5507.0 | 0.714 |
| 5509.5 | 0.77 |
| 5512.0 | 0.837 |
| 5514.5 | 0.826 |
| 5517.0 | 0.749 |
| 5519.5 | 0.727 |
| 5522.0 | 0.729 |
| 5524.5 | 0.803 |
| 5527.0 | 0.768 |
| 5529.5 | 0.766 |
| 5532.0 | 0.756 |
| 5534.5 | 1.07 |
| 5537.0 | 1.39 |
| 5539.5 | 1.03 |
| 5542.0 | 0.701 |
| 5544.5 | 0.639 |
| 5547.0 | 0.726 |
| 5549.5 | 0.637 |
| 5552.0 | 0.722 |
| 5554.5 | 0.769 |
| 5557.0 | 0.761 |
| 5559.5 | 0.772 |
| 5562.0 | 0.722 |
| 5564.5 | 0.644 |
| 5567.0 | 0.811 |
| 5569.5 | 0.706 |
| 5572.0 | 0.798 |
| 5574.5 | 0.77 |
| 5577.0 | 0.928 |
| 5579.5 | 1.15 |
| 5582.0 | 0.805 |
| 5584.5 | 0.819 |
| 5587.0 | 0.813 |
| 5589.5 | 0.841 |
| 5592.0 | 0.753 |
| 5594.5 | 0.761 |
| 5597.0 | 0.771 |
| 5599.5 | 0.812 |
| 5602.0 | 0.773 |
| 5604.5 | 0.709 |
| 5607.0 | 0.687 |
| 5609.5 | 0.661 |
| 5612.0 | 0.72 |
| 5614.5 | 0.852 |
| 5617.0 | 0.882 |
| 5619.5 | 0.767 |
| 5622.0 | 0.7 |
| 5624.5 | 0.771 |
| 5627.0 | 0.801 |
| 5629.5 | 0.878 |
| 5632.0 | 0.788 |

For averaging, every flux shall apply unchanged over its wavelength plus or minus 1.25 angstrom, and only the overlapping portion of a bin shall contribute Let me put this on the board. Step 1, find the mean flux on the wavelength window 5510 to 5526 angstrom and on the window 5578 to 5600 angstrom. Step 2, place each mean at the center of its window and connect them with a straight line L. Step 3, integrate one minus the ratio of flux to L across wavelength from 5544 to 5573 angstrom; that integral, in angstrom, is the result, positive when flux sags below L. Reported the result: 3.0 angstrom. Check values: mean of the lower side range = 0.778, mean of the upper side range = 0.838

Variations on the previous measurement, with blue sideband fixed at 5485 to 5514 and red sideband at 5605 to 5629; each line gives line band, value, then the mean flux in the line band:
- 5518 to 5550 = -2.3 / 0.83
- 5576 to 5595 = -2.3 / 0.862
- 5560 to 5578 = 0.1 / 0.766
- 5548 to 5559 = 0.7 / 0.726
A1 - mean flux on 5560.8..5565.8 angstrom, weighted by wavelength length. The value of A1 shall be 0.684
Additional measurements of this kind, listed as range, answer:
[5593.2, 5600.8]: 0.781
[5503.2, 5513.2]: 0.756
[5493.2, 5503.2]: 0.781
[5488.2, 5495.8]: 0.791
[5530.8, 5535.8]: 0.919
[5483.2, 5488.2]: 0.824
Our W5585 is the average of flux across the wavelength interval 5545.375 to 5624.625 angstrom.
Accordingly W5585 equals 0.775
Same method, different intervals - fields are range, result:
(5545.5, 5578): 0.749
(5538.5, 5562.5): 0.746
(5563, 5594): 0.818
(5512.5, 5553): 0.816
